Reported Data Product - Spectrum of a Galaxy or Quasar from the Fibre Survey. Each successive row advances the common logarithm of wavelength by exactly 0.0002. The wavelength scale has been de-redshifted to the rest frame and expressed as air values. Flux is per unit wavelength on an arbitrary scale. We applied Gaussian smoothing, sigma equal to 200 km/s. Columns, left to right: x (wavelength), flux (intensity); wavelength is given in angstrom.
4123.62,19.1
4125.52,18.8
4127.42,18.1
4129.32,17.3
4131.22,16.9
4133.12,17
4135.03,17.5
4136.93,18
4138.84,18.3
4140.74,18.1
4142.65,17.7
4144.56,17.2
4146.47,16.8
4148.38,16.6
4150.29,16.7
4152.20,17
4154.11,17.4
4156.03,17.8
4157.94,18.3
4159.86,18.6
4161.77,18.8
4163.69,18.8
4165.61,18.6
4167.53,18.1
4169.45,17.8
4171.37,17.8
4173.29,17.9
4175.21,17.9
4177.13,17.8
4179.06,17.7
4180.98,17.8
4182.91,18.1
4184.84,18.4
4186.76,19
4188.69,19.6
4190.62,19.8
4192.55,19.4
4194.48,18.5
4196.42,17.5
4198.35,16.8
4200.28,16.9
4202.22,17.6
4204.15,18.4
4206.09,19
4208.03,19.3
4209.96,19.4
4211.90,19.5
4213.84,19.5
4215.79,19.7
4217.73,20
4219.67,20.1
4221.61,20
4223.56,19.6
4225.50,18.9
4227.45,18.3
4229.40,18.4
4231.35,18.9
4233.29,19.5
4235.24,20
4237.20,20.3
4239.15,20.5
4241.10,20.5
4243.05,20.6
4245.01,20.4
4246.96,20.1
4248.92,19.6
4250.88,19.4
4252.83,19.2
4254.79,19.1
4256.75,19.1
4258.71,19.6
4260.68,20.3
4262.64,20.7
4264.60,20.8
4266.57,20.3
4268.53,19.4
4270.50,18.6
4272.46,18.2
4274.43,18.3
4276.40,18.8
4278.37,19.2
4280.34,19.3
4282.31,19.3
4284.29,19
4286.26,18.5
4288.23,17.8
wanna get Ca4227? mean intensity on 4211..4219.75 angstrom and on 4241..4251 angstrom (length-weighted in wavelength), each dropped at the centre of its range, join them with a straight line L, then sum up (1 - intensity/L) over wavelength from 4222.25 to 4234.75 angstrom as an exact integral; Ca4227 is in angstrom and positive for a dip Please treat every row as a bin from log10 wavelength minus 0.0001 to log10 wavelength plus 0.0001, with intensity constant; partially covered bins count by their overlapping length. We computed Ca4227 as 0.6 angstrom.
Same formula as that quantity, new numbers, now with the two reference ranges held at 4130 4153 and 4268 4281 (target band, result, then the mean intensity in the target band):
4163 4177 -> -0.4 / 18.1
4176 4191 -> -0.6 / 18.5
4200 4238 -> -2.1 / 19.2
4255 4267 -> -0.9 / 20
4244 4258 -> -0.8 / 19.6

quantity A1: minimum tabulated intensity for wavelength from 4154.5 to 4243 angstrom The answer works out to 16.8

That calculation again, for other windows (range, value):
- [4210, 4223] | 19.5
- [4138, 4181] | 16.6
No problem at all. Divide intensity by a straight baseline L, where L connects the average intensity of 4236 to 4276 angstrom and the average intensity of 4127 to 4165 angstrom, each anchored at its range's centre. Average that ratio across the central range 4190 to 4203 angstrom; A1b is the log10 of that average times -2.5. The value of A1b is 0.034 mag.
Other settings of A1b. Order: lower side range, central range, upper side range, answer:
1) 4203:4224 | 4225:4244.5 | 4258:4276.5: -0.007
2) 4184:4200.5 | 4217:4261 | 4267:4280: -0.054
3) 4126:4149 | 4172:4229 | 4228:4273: 0.003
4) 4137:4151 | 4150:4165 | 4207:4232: -0.015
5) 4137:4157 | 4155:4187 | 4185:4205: -0.018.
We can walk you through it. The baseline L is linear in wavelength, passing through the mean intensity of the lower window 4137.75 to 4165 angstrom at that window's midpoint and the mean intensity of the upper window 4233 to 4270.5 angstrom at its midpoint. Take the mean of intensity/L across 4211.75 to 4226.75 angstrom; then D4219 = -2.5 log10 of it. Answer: -0.02 mag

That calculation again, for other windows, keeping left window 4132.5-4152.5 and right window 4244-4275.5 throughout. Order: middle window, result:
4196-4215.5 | 0.01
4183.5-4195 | -0.05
